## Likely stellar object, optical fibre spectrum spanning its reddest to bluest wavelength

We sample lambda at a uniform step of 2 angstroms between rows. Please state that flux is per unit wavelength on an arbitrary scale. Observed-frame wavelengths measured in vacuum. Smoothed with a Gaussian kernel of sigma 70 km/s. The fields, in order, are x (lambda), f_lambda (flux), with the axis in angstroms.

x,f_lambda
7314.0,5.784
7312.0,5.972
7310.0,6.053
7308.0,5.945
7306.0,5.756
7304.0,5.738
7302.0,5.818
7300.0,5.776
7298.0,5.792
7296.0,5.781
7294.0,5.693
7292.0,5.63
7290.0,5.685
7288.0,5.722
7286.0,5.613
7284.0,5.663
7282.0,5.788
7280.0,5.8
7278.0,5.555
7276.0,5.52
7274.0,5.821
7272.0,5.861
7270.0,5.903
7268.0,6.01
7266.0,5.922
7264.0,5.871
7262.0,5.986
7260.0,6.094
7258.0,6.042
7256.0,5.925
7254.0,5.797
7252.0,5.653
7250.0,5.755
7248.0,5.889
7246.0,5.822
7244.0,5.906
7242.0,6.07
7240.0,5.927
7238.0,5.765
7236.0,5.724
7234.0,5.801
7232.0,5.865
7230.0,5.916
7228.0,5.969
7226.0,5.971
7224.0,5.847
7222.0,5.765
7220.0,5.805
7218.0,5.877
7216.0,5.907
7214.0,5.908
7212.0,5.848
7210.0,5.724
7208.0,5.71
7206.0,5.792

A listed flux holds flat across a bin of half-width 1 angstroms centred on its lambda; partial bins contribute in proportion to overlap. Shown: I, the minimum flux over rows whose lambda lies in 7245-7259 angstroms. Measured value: 5.653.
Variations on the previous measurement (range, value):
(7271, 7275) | 5.821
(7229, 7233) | 5.865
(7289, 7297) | 5.63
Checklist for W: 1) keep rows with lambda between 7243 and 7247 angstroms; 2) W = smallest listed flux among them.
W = 5.822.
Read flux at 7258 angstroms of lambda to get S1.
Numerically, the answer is 6.042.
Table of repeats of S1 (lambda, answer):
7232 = 5.865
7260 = 6.094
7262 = 5.986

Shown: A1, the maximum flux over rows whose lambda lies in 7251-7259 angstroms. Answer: 6.042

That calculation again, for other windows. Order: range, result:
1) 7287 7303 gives 5.818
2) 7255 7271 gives 6.094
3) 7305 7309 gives 5.945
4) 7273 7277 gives 5.821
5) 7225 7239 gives 5.971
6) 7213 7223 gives 5.908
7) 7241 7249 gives 6.07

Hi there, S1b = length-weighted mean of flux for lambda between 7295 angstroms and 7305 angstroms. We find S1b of 5.78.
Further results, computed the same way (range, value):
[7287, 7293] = 5.68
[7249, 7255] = 5.73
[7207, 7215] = 5.8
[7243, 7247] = 5.86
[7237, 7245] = 5.92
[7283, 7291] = 5.67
